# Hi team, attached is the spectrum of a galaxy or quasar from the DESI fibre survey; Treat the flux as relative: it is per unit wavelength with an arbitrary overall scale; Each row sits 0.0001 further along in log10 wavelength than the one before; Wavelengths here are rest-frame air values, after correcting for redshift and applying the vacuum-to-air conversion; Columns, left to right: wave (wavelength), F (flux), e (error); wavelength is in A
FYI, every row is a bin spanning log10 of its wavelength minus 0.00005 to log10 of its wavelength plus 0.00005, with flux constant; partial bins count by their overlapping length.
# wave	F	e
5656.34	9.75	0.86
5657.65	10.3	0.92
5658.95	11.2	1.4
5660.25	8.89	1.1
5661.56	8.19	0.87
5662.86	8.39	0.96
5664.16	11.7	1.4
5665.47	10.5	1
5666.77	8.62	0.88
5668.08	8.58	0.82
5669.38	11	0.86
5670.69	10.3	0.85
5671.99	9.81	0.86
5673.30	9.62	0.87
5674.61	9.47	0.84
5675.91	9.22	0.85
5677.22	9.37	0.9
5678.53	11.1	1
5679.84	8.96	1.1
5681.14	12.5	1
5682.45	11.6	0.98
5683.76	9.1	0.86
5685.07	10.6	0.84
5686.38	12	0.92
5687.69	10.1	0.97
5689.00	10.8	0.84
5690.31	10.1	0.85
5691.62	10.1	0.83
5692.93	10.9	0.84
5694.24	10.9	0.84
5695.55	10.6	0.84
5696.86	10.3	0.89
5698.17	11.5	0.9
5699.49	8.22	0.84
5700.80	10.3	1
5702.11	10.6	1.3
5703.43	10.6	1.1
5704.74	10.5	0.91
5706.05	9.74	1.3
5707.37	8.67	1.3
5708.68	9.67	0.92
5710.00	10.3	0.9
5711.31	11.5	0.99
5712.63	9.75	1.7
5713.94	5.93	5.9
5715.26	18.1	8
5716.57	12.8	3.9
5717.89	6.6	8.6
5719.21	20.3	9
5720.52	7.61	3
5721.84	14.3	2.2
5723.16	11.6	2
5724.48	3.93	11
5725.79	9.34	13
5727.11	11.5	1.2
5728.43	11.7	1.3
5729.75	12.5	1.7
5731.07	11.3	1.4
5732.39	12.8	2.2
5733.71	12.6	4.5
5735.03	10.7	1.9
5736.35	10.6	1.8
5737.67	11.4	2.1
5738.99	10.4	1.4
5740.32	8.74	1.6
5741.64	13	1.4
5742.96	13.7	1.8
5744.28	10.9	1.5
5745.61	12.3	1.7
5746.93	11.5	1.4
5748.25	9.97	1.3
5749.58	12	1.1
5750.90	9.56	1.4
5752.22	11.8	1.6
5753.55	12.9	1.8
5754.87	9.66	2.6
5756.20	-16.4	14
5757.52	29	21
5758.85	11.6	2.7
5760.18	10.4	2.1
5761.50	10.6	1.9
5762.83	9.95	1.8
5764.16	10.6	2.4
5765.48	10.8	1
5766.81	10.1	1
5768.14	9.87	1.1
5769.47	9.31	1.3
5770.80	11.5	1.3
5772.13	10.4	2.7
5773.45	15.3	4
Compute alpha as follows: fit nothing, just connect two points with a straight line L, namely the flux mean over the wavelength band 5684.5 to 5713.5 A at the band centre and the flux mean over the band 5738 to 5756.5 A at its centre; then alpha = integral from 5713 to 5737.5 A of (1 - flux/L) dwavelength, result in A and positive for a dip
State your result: -3.1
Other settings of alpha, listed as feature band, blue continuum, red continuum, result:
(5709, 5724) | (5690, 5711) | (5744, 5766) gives -1.9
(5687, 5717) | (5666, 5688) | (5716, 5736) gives 0.6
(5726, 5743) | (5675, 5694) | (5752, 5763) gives -2.4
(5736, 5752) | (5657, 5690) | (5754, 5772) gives -2.1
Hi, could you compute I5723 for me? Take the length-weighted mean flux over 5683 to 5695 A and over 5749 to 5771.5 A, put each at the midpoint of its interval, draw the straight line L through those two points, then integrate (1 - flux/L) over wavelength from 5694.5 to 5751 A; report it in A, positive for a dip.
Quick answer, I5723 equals -3.2 A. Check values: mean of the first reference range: 10.5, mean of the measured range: 10.9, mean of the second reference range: 10.2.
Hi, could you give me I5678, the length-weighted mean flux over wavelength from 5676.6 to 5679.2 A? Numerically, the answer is 10.2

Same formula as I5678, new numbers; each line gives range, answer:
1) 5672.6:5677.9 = 9.42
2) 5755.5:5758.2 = 6.36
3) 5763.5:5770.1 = 10.1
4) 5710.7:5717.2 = 11.6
